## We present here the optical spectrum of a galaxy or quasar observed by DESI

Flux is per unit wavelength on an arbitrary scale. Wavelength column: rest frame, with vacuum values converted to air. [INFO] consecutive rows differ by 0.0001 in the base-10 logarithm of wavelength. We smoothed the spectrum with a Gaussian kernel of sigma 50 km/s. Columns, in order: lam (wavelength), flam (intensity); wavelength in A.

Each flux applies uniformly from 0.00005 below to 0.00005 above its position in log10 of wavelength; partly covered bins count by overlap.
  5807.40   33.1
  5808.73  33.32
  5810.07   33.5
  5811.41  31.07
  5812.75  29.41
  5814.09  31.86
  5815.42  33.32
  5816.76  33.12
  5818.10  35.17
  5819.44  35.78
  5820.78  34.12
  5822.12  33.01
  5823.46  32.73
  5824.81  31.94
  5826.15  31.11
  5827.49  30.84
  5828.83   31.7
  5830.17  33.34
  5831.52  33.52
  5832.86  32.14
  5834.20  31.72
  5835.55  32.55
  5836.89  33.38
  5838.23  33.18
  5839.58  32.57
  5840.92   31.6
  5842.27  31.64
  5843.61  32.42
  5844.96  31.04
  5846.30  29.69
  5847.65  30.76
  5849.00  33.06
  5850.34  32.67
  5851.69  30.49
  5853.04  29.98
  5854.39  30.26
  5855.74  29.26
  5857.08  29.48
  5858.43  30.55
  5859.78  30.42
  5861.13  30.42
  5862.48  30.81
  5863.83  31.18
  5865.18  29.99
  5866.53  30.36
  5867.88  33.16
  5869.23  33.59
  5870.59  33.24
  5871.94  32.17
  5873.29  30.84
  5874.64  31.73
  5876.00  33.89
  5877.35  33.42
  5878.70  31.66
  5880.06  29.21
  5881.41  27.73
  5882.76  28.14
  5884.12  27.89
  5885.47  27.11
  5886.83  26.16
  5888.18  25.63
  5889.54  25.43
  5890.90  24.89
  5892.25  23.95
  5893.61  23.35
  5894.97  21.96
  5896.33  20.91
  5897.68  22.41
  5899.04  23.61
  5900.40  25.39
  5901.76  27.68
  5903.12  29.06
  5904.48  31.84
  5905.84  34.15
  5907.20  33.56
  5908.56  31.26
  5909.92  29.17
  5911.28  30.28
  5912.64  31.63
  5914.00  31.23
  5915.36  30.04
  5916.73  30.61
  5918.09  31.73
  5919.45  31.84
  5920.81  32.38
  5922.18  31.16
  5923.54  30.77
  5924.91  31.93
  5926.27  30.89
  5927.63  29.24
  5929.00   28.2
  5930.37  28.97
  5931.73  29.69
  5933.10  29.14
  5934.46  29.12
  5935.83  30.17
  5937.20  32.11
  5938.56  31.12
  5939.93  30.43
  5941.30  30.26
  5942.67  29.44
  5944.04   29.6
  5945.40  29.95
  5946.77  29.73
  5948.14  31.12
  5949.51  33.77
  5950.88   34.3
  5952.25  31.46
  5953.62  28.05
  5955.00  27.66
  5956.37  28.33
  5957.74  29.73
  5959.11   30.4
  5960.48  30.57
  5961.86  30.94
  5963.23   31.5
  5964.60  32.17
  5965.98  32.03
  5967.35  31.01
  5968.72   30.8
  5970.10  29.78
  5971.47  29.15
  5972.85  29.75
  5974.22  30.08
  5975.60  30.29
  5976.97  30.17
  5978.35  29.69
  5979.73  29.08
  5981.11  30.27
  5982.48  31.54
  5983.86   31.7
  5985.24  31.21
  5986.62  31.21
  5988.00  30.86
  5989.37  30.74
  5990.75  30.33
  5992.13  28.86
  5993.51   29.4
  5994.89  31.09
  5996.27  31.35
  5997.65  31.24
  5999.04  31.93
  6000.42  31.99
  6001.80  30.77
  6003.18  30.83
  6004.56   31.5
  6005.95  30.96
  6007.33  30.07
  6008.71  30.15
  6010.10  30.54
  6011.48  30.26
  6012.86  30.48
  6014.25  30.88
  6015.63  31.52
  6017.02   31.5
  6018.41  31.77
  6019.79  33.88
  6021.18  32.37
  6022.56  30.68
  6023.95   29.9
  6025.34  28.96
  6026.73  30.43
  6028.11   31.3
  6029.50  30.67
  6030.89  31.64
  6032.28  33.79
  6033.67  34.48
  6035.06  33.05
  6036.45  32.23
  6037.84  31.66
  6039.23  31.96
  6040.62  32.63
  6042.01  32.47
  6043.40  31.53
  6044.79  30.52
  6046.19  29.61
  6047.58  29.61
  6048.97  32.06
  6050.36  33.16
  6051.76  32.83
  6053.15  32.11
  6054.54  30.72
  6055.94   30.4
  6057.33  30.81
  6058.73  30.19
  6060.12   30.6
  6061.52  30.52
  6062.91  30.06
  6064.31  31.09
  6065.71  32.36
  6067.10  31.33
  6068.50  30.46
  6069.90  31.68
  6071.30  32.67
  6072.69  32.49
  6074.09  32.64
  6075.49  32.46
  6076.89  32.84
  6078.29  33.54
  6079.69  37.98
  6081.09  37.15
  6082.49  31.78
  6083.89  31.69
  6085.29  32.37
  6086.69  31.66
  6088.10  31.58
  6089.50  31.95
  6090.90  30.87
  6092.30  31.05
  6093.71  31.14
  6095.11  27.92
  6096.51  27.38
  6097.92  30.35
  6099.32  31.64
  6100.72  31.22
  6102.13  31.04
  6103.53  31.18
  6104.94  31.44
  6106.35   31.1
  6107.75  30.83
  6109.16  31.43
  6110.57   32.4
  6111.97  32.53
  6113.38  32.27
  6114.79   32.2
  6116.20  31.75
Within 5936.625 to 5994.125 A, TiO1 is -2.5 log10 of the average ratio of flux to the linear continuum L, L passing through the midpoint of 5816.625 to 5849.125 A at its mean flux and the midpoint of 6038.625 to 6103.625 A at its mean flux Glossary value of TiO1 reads 0.05 mag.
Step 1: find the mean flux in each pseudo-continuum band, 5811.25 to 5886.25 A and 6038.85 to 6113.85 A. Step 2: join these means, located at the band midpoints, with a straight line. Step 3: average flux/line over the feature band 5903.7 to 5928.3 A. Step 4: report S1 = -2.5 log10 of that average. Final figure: 0.01 mag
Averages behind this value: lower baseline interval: 31.6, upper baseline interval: 31.6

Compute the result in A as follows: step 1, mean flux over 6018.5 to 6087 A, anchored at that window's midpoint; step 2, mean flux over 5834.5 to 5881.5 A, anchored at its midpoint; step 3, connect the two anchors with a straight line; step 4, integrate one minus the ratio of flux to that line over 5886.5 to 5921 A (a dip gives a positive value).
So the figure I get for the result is 3.83 A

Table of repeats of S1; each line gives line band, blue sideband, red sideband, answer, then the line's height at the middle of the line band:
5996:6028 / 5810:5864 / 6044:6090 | 0.03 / 31.9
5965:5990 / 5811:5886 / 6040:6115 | 0.04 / 31.6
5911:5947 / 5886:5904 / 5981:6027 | -0.14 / 26.7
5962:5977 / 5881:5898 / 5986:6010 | -0.05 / 29.3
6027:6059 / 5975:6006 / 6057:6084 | 0.00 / 31.7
